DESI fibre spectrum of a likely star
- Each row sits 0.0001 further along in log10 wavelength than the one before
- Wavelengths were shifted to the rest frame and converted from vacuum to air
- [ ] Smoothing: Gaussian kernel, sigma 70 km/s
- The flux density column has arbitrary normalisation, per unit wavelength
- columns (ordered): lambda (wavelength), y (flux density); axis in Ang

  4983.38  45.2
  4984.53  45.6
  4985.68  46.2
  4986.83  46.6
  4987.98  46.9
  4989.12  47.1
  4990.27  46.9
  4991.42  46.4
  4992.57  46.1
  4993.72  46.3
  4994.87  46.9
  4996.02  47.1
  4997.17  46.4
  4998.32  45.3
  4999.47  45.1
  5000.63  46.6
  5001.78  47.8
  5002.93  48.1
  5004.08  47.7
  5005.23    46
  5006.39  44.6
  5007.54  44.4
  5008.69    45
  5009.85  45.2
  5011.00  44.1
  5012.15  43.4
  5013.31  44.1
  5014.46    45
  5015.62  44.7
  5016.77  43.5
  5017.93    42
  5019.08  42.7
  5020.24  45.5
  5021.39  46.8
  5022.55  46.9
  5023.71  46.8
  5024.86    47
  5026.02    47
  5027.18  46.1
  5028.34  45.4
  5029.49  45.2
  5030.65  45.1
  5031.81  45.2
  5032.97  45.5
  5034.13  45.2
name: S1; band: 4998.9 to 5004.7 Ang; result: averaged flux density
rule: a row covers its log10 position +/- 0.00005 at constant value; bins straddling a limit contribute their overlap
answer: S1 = 47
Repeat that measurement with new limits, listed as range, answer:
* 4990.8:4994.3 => 46.3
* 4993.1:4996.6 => 46.8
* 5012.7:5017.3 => 44.3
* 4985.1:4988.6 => 46.6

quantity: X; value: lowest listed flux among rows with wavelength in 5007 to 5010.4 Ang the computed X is 44.4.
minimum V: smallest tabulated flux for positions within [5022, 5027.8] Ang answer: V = 46.1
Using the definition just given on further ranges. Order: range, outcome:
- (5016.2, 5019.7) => 42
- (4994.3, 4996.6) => 46.9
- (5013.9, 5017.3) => 43.5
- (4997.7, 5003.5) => 45.1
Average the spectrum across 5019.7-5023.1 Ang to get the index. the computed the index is 46.4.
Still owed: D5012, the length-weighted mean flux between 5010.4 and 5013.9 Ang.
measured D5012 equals 44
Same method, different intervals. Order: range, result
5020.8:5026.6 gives 46.9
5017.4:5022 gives 44.3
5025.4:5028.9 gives 46.1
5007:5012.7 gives 44.5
